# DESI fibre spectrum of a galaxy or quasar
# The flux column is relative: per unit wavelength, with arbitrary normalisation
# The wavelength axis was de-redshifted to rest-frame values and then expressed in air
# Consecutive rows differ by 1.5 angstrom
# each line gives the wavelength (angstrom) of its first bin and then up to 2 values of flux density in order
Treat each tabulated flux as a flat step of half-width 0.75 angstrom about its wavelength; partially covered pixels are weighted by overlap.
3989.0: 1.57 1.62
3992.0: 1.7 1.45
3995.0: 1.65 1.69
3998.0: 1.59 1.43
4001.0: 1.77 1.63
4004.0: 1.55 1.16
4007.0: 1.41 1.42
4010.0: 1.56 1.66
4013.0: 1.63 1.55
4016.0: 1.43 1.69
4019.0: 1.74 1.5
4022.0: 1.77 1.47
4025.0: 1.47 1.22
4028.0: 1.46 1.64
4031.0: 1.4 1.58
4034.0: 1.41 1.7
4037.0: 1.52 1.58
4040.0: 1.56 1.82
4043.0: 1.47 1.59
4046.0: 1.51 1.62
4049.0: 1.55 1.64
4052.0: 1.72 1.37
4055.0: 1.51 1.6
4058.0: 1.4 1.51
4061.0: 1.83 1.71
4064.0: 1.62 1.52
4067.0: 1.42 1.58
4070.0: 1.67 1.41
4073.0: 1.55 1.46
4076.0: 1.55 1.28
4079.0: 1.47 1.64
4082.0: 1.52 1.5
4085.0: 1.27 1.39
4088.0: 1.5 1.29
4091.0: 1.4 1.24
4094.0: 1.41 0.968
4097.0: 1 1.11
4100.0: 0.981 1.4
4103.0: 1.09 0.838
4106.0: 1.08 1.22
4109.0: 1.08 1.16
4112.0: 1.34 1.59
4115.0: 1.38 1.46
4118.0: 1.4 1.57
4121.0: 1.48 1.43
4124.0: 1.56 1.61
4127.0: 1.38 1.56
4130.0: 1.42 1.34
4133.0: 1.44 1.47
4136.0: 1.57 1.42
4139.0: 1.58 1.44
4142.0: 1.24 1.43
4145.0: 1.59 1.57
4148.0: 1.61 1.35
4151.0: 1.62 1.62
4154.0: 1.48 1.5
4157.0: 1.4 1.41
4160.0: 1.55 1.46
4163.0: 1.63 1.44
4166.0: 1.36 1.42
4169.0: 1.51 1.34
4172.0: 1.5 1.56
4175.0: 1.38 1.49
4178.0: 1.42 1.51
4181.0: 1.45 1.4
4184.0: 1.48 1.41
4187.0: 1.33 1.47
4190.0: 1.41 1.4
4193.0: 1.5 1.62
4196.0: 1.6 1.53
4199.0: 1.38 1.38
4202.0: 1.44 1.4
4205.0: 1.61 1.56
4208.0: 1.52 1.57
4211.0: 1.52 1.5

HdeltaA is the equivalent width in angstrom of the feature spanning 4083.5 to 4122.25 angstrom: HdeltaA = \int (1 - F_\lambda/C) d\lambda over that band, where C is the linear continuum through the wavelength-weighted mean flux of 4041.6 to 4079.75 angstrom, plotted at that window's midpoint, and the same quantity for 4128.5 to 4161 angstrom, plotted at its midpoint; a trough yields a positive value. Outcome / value 6.16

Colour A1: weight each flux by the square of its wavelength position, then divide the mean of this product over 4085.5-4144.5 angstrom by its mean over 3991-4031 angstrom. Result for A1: 0.91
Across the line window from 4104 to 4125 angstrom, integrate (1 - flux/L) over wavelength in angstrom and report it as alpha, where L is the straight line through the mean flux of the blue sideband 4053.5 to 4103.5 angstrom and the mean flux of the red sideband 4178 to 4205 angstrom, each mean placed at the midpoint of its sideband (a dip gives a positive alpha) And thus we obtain 1.4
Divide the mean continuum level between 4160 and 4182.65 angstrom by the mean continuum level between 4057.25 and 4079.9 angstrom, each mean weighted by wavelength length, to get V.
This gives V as 1.0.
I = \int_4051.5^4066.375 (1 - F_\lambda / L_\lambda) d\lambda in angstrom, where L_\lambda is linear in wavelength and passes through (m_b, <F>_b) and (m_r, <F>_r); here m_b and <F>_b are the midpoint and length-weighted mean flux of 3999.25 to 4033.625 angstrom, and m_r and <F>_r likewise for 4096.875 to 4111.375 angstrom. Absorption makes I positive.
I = -2.9 angstrom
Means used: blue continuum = 1.53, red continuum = 1.1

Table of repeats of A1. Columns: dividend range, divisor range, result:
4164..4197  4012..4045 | 1.01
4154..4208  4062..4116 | 1.14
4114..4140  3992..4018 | 1.01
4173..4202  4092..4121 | 1.23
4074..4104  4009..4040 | 0.88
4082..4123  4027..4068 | 0.84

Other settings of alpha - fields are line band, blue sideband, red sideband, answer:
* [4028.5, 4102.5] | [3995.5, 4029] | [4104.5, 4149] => 0.4 angstrom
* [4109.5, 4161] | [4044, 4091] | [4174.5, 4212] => 0.9 angstrom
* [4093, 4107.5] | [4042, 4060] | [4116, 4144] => 3.8 angstrom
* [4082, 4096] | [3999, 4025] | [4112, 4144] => 1.4 angstrom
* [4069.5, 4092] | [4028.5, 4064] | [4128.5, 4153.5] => 1.3 angstrom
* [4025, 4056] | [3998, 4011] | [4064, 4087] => -1.0 angstrom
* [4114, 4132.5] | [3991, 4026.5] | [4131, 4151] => 0.2 angstrom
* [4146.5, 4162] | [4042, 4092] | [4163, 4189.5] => -0.5 angstrom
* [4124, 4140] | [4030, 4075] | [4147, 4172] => 0.2 angstrom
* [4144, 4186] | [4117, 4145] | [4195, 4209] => 0.0 angstrom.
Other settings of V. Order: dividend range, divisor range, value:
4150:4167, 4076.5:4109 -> 1.18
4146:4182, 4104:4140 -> 1.06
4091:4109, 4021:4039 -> 0.75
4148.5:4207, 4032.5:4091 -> 0.96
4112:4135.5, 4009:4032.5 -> 0.95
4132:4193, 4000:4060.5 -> 0.95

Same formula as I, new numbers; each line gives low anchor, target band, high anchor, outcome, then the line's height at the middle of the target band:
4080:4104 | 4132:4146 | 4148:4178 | -0.5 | 1.41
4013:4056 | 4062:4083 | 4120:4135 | -0.1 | 1.52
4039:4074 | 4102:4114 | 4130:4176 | 2.8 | 1.52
